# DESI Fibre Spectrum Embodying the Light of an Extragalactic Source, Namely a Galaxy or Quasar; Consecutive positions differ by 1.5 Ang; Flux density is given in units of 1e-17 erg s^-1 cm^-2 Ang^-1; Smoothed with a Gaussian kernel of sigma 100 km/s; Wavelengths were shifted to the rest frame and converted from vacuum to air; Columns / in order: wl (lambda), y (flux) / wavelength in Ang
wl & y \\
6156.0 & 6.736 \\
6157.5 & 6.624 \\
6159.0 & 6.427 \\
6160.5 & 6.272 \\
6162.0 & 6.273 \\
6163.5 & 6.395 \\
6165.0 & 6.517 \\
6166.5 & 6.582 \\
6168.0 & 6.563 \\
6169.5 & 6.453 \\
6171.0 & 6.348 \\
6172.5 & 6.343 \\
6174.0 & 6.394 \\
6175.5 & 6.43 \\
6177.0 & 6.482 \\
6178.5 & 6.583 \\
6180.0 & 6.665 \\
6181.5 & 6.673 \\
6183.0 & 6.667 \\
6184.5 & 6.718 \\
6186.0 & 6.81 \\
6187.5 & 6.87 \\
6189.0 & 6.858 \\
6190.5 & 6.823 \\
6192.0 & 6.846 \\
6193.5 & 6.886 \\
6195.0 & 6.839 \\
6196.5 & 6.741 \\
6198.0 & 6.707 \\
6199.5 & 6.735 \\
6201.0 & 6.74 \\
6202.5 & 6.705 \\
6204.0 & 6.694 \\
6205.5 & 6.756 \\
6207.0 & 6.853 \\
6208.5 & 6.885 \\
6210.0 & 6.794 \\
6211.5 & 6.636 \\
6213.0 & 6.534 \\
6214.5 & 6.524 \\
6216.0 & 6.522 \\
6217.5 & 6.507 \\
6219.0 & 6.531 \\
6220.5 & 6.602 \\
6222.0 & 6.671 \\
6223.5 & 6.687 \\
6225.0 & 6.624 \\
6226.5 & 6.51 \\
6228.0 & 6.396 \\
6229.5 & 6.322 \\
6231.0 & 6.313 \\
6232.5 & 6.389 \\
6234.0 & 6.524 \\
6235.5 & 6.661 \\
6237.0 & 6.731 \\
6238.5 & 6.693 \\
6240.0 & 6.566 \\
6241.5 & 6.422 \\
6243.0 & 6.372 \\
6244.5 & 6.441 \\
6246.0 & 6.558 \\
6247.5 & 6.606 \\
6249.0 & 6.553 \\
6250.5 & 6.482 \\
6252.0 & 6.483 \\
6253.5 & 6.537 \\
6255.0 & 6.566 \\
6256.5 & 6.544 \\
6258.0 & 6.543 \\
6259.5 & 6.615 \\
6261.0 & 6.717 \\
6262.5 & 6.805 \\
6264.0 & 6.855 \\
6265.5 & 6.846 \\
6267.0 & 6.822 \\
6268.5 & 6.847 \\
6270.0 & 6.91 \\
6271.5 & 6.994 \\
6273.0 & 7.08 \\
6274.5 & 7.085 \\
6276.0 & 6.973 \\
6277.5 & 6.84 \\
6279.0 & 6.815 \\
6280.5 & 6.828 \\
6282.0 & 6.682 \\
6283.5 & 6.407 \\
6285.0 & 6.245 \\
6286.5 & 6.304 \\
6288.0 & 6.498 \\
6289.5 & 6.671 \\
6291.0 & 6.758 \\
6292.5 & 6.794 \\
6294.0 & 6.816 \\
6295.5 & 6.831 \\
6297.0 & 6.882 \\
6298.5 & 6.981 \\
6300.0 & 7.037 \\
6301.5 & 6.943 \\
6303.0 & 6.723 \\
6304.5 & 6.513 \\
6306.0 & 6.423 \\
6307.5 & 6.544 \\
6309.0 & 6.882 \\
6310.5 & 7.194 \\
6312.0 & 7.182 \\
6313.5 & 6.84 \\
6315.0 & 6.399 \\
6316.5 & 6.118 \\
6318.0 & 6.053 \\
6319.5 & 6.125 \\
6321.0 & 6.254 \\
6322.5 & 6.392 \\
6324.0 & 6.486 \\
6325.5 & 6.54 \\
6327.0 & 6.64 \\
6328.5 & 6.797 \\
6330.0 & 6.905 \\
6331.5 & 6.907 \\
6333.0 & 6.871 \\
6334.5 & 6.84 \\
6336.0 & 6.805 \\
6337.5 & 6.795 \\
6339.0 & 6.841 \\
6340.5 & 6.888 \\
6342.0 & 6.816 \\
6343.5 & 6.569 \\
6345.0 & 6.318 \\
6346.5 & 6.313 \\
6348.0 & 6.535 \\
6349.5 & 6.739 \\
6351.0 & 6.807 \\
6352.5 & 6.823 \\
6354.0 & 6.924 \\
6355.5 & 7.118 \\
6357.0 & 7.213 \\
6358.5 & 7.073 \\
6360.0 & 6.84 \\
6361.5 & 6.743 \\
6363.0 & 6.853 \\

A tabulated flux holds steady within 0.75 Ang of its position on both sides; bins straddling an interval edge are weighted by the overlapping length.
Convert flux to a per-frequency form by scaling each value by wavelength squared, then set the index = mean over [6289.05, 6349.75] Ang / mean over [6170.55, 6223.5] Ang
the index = 1.0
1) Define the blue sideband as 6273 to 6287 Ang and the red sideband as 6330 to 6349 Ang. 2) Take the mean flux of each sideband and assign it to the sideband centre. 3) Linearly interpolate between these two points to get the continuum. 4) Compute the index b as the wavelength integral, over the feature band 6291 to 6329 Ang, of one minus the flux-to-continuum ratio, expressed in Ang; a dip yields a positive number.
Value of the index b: 0.3 Ang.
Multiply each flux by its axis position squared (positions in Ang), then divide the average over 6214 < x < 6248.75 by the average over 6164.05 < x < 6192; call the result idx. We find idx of 1.0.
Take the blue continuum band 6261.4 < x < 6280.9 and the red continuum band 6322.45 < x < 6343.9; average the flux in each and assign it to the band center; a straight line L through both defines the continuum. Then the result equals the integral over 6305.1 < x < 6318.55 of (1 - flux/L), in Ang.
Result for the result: 0.3 Ang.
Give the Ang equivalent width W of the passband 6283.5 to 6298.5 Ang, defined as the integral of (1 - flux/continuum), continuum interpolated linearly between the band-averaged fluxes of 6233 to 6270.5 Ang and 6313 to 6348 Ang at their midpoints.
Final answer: -0.10 Ang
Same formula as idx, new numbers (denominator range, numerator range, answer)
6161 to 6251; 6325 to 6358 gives 1.07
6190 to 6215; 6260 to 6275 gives 1.04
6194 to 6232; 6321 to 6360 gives 1.06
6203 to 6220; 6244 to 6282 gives 1.03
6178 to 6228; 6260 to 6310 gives 1.04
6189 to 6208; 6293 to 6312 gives 1.04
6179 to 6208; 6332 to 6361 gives 1.05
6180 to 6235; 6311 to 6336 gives 1.03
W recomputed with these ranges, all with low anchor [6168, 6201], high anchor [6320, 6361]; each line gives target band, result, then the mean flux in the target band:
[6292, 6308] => -0.1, 6.77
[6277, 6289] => 0.2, 6.57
